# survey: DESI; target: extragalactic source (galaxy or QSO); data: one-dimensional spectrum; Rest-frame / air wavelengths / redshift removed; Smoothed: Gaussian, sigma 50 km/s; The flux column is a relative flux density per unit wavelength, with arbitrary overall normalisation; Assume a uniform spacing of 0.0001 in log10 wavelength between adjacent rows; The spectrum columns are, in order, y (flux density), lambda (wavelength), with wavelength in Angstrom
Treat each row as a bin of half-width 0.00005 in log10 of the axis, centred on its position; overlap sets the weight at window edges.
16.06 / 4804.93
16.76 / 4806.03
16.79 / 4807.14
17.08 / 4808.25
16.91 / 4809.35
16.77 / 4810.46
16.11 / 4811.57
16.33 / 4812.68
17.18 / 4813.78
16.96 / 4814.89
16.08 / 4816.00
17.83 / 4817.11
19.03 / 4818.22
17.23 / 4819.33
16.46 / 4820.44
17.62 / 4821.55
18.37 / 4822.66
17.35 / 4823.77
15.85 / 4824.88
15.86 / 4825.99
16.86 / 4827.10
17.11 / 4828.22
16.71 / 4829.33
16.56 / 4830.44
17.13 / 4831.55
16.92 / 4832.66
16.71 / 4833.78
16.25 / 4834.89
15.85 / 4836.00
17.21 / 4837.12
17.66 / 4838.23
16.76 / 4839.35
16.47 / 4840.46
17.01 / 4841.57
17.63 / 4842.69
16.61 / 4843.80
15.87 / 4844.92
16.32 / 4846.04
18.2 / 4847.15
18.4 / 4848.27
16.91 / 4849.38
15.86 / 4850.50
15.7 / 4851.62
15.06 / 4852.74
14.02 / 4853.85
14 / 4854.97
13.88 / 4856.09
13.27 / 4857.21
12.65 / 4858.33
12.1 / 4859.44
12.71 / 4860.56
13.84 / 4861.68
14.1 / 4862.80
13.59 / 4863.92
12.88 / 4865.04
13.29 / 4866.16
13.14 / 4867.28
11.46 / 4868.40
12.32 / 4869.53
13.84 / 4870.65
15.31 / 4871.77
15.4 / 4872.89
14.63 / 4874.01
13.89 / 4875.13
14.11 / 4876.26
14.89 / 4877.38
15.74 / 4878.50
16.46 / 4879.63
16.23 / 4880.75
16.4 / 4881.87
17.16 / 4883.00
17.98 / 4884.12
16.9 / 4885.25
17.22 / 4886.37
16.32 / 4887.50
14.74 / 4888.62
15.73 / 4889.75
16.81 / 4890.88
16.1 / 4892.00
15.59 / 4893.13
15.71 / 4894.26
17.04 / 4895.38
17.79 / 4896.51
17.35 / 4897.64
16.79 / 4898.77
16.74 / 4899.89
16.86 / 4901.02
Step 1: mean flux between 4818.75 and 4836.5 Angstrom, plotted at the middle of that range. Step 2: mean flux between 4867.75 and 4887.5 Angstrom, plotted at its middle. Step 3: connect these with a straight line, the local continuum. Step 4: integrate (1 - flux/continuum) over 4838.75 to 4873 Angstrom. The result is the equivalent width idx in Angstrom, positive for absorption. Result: 2.6 Angstrom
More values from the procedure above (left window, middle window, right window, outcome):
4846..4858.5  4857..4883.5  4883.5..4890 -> 3.1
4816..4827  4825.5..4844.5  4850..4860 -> -1.0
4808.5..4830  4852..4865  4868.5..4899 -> 2.2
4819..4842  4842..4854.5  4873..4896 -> 0.1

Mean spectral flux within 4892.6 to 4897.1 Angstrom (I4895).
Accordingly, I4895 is 16.5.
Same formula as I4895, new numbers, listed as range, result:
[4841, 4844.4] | 17.1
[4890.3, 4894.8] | 16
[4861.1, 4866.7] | 13.5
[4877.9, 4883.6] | 16.4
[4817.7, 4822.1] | 17.6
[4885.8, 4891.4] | 16.2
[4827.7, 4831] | 16.8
